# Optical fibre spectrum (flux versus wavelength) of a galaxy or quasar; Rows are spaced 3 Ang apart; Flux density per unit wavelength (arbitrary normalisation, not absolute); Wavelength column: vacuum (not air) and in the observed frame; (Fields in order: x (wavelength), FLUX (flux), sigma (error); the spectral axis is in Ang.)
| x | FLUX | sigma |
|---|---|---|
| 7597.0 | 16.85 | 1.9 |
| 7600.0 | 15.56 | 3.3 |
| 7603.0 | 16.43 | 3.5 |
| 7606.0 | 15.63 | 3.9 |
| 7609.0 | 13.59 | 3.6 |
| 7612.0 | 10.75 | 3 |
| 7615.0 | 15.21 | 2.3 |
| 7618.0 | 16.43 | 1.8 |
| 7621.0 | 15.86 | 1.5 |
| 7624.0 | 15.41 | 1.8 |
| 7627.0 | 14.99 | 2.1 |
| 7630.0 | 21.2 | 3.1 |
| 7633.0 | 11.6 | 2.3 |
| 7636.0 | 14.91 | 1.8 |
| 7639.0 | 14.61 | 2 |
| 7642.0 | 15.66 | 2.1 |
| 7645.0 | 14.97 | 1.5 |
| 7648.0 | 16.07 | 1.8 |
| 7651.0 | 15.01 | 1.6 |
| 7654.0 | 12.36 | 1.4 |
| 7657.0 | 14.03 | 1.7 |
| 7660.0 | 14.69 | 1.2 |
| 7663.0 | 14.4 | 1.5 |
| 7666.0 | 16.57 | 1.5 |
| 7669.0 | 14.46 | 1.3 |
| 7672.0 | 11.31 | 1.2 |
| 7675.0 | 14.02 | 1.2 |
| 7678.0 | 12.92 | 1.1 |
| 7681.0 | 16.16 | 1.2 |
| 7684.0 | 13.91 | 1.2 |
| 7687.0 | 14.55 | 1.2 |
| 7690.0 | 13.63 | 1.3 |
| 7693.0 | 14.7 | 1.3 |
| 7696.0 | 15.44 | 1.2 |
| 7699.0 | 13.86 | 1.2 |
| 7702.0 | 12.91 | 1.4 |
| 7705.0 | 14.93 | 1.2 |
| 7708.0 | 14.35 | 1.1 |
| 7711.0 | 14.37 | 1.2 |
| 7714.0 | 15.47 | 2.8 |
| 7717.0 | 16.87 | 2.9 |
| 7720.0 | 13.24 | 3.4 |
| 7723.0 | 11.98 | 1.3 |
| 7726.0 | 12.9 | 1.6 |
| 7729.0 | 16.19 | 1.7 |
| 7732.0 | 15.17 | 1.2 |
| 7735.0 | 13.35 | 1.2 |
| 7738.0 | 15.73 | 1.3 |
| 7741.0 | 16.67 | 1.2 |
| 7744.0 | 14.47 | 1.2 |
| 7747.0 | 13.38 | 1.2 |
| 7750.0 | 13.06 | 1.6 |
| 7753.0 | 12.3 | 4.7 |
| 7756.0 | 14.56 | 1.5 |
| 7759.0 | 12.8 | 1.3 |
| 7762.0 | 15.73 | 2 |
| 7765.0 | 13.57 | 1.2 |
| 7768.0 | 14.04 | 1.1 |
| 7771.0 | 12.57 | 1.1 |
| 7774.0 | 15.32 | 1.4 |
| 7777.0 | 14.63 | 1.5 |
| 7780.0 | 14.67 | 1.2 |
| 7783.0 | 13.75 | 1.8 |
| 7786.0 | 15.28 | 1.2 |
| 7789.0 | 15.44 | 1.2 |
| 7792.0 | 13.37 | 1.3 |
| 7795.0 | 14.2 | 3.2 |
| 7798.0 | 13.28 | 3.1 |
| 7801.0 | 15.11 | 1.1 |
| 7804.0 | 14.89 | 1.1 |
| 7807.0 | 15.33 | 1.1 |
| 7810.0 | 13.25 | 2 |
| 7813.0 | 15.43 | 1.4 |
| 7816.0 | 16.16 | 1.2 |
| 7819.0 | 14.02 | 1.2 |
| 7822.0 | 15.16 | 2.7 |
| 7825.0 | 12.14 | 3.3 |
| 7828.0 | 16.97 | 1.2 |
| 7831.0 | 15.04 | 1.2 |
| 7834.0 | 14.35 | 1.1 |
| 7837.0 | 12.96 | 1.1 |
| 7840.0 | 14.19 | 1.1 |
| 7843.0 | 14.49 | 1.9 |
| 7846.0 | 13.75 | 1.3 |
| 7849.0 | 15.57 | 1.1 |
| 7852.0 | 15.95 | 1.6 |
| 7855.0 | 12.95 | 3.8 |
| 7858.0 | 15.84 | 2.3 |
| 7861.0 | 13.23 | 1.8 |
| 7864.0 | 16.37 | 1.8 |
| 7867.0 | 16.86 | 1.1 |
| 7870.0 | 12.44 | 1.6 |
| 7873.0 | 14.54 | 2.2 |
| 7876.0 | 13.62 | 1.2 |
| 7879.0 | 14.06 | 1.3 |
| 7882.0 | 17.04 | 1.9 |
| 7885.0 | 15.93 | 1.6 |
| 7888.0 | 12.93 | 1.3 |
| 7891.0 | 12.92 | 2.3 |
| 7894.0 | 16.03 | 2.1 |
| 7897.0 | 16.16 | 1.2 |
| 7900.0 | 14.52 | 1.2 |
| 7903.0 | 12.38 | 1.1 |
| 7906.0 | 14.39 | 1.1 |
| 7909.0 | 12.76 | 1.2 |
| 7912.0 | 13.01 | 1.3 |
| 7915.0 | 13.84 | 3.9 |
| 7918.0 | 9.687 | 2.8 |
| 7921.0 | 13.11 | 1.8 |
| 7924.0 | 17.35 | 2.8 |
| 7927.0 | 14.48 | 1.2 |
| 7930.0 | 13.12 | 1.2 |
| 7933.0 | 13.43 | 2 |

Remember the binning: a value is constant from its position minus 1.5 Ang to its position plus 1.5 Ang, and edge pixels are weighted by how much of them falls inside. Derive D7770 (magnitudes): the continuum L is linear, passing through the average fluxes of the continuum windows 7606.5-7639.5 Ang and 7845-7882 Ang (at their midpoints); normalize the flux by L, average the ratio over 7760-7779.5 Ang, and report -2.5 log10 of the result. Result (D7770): 0.04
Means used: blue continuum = 15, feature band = 14.3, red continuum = 14.7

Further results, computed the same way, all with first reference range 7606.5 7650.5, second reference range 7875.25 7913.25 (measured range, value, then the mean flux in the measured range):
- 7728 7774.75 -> 0.03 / 14.3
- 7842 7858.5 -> -0.02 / 14.7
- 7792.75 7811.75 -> 0.02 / 14.3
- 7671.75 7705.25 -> 0.06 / 14.1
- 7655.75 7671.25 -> 0.02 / 14.7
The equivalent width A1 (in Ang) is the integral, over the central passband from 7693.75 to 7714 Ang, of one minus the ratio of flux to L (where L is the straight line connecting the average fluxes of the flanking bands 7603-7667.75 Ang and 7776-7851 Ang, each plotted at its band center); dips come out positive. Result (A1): 0.6 Ang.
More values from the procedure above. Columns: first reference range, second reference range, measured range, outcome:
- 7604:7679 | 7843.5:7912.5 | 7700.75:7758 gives 1.25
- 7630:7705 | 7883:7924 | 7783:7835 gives -2.10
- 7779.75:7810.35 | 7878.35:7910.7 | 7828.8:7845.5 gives 0.19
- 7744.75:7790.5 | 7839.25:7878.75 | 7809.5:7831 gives -0.67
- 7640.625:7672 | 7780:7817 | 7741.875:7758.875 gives 1.18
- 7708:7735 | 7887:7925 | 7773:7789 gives -0.63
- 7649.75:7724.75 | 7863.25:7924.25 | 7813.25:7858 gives -1.29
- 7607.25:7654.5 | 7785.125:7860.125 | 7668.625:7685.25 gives 1.26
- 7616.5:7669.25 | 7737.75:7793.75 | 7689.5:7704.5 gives 0.59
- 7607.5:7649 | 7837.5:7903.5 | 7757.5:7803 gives 1.67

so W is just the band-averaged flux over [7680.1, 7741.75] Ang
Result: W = 14.5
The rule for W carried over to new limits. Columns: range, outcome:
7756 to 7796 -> 14.3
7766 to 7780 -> 14.2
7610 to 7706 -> 14.6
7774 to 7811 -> 14.5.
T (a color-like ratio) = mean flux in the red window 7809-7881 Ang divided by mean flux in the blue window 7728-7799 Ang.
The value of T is 1.02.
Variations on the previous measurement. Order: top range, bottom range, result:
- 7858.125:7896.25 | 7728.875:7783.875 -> 1.03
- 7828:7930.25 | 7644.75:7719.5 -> 0.99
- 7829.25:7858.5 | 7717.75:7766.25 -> 1.03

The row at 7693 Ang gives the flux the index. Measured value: 14.7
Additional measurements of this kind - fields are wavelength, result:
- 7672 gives 11.31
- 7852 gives 15.95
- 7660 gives 14.69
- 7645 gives 14.97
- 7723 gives 11.98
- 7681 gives 16.16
